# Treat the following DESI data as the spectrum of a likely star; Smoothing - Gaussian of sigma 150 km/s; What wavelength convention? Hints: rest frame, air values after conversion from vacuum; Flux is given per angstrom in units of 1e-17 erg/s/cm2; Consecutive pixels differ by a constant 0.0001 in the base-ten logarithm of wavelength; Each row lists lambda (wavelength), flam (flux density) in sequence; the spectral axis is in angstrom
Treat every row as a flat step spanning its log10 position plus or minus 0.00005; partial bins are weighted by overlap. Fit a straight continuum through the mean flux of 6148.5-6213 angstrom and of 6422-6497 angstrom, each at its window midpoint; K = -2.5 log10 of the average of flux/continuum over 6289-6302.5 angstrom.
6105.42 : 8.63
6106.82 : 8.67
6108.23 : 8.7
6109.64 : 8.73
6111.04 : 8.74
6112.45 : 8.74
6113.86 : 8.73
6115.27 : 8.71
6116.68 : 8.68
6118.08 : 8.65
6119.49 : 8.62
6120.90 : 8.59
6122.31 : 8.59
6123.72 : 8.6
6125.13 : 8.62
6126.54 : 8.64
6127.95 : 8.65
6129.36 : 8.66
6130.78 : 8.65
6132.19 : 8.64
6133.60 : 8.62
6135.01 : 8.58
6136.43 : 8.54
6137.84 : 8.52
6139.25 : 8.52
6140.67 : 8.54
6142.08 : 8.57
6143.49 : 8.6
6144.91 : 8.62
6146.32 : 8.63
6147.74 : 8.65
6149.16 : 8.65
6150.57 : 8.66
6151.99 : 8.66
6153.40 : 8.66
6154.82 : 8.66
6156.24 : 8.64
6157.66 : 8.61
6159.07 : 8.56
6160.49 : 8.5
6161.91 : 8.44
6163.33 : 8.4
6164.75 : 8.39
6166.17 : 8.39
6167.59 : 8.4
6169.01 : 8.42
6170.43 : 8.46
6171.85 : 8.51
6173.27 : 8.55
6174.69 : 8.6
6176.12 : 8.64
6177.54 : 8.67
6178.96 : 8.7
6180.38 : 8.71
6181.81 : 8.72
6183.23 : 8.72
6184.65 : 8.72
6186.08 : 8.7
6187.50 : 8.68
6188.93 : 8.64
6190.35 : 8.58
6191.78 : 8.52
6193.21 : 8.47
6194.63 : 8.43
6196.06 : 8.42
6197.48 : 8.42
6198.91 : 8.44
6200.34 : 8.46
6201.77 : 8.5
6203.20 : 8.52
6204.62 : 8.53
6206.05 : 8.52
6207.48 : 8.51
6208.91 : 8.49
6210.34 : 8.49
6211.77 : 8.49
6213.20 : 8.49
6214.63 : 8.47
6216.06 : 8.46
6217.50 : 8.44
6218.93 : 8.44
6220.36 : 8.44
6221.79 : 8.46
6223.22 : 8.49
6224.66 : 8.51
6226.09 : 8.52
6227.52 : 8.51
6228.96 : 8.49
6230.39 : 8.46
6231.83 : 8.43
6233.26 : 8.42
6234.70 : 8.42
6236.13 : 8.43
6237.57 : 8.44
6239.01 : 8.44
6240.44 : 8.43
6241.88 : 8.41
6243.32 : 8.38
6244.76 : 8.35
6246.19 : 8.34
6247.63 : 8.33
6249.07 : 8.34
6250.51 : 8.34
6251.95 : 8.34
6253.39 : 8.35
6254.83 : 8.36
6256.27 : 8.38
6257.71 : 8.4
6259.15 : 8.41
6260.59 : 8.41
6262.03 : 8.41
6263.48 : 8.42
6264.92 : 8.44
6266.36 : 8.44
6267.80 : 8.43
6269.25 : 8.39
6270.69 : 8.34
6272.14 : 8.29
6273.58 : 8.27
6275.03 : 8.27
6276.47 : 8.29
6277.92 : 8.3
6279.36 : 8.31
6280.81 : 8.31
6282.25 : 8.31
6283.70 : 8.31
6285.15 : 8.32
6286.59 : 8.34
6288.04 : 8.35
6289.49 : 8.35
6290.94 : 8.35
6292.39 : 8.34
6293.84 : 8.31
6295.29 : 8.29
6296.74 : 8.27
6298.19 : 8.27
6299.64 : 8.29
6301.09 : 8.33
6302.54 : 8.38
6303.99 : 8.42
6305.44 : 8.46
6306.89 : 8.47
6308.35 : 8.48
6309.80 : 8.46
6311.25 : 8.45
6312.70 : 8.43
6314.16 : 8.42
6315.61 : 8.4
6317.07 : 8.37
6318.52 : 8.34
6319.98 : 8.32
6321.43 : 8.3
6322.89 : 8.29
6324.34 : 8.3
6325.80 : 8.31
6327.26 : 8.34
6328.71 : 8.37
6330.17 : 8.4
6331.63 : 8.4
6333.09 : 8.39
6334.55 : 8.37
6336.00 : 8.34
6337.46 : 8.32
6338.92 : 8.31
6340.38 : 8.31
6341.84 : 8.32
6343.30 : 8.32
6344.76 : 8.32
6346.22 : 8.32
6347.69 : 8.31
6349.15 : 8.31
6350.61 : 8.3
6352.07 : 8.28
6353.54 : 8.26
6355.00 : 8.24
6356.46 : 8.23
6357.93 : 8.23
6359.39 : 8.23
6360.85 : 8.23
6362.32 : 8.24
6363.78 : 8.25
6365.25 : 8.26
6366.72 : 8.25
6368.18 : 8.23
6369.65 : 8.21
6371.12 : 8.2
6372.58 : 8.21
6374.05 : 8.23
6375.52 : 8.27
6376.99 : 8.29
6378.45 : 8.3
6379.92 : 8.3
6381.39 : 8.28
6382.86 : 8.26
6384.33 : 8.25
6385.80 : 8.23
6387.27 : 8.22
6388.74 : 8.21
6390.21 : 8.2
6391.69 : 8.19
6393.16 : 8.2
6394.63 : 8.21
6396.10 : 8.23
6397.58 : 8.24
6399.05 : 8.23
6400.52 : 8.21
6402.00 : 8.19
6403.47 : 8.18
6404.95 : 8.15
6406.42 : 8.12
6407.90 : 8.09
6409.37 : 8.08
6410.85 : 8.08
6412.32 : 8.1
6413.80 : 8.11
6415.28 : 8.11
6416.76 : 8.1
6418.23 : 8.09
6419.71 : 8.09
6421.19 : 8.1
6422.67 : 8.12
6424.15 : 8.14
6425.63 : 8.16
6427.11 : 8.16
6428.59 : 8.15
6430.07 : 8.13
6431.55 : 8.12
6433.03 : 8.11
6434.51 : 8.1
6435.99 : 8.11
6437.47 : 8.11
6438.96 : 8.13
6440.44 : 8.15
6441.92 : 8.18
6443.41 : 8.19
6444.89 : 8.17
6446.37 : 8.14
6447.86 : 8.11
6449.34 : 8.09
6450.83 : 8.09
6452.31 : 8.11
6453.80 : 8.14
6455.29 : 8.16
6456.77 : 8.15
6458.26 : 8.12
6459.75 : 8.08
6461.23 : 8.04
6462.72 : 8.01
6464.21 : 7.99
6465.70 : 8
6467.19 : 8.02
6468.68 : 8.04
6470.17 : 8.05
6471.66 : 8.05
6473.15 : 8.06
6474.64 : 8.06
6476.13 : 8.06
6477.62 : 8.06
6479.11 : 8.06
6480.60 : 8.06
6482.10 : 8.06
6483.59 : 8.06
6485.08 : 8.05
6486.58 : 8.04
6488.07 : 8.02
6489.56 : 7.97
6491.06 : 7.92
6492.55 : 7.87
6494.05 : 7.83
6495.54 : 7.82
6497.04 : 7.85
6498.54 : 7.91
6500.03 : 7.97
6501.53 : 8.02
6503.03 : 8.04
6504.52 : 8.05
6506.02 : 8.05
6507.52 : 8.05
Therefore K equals 0.01 mag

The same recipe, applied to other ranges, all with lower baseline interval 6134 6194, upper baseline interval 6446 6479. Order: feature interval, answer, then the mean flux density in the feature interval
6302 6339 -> -0.009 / 8.38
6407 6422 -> 0.008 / 8.09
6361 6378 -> -0.001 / 8.24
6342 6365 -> -0.002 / 8.27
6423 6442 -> -0.001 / 8.13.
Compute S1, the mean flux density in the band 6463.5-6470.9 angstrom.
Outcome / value 8.02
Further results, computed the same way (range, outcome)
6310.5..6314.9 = 8.44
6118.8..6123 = 8.6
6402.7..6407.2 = 8.15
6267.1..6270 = 8.4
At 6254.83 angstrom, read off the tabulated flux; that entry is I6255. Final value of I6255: 8.36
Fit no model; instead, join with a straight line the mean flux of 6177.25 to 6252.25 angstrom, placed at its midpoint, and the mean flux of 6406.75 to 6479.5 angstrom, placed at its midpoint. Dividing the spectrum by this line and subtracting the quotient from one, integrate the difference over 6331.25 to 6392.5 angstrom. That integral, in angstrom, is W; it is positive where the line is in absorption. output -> -0.24 angstrom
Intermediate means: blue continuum 8.49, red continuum 8.1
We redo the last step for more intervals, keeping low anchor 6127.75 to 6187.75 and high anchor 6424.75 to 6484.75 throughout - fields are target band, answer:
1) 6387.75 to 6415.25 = 0.1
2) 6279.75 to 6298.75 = 0.1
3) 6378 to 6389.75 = -0.1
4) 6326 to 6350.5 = -0.1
